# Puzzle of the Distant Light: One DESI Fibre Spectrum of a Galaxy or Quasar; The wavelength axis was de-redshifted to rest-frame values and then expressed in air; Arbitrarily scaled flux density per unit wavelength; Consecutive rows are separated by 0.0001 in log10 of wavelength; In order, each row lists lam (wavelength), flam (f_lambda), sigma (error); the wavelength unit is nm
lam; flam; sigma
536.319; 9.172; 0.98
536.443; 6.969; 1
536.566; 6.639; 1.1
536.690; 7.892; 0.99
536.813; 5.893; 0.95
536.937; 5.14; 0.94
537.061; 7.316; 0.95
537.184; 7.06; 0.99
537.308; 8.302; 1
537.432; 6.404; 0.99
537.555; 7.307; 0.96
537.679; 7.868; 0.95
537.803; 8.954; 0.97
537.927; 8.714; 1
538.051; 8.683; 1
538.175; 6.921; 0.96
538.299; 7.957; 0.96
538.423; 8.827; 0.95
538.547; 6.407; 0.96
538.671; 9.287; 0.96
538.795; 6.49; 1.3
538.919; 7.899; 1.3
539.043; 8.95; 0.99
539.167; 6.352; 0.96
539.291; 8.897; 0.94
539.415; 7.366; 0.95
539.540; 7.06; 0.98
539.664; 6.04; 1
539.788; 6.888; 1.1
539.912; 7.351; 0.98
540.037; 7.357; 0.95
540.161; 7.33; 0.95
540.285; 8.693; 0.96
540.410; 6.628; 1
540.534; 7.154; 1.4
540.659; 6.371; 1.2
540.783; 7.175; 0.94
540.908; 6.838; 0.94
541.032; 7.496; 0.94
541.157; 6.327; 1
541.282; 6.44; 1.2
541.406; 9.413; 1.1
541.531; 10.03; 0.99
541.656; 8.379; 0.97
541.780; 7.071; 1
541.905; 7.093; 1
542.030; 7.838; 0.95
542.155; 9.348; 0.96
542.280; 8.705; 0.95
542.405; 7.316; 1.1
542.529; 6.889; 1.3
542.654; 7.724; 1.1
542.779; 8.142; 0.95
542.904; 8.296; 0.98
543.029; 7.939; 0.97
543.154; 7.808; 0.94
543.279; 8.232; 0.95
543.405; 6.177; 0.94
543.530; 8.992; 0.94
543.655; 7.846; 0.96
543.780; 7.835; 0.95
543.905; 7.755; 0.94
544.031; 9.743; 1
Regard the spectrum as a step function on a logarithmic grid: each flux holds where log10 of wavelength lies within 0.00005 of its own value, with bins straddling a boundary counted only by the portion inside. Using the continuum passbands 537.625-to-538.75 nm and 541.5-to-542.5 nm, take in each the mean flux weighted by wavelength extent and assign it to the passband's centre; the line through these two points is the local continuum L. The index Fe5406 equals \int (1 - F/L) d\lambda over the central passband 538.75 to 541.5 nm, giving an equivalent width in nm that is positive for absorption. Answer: 0.272 nm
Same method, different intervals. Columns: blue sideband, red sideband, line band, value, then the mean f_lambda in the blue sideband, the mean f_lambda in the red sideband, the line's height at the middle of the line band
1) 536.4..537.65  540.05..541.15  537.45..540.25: -0.25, 6.92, 7.17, 7.05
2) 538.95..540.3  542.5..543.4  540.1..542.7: 0.00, 7.45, 7.78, 7.63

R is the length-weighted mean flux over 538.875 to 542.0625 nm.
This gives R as 7.47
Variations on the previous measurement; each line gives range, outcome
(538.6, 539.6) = 7.78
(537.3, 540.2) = 7.64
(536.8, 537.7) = 6.92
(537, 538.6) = 7.76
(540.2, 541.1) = 7.19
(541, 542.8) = 7.88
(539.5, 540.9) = 7.09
